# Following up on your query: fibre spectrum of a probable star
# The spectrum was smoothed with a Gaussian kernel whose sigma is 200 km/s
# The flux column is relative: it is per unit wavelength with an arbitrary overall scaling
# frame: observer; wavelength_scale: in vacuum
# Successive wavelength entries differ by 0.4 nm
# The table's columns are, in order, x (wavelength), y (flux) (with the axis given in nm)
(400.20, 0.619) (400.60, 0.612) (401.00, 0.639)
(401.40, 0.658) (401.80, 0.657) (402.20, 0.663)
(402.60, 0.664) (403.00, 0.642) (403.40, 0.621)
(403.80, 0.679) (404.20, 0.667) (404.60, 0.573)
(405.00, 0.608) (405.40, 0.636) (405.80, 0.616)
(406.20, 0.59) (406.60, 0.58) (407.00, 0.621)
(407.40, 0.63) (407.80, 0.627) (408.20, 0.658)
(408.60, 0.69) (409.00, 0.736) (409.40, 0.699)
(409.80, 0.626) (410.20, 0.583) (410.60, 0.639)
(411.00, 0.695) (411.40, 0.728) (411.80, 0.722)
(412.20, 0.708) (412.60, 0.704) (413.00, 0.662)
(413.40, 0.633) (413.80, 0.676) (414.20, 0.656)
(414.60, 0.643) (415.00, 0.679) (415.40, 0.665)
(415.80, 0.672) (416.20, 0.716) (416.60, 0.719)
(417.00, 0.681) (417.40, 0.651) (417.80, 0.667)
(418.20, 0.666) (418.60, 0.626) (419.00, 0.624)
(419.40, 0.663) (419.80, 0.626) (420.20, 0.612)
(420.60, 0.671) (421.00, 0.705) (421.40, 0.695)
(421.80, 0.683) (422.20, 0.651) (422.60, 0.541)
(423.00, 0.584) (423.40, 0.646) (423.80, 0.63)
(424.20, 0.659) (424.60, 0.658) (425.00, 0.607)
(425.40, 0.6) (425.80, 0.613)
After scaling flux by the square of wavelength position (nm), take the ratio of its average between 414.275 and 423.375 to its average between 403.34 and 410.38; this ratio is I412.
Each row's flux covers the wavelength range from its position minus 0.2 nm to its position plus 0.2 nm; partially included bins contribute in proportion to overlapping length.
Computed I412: 1.09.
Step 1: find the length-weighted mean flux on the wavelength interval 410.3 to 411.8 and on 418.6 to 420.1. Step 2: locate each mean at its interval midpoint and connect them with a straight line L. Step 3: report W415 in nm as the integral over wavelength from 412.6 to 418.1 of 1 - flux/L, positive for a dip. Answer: -0.11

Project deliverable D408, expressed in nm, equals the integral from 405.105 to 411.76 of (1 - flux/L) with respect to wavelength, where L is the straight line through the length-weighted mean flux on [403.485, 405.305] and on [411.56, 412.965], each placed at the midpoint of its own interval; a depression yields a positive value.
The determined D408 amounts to 0.21 nm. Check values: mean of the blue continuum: 0.631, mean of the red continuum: 0.706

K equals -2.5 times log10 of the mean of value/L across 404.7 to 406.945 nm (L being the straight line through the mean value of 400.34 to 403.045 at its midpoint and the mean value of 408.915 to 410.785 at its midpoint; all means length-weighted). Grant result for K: 0.08 mag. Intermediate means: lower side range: 0.648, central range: 0.605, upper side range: 0.652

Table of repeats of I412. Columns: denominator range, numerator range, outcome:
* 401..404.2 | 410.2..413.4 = 1.09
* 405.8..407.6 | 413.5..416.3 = 1.15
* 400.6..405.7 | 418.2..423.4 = 1.09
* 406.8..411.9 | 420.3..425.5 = 1.03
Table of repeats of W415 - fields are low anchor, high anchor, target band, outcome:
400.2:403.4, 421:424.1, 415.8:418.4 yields -0.173 nm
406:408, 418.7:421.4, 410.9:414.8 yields -0.333 nm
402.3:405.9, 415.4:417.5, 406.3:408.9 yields 0.055 nm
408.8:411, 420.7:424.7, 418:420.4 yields 0.049 nm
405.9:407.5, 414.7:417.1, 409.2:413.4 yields -0.187 nm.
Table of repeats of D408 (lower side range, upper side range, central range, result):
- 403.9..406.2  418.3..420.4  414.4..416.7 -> -0.19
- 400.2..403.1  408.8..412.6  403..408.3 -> 0.31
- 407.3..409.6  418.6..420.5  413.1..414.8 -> 0.00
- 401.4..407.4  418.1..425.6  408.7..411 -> -0.10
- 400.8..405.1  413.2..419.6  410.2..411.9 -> -0.06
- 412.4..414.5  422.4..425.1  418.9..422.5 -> -0.14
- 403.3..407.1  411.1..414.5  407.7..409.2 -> -0.08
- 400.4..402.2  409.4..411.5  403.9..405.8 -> 0.07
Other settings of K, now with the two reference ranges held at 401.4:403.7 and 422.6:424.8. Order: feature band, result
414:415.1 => -0.034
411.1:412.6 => -0.120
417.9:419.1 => -0.016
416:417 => -0.121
